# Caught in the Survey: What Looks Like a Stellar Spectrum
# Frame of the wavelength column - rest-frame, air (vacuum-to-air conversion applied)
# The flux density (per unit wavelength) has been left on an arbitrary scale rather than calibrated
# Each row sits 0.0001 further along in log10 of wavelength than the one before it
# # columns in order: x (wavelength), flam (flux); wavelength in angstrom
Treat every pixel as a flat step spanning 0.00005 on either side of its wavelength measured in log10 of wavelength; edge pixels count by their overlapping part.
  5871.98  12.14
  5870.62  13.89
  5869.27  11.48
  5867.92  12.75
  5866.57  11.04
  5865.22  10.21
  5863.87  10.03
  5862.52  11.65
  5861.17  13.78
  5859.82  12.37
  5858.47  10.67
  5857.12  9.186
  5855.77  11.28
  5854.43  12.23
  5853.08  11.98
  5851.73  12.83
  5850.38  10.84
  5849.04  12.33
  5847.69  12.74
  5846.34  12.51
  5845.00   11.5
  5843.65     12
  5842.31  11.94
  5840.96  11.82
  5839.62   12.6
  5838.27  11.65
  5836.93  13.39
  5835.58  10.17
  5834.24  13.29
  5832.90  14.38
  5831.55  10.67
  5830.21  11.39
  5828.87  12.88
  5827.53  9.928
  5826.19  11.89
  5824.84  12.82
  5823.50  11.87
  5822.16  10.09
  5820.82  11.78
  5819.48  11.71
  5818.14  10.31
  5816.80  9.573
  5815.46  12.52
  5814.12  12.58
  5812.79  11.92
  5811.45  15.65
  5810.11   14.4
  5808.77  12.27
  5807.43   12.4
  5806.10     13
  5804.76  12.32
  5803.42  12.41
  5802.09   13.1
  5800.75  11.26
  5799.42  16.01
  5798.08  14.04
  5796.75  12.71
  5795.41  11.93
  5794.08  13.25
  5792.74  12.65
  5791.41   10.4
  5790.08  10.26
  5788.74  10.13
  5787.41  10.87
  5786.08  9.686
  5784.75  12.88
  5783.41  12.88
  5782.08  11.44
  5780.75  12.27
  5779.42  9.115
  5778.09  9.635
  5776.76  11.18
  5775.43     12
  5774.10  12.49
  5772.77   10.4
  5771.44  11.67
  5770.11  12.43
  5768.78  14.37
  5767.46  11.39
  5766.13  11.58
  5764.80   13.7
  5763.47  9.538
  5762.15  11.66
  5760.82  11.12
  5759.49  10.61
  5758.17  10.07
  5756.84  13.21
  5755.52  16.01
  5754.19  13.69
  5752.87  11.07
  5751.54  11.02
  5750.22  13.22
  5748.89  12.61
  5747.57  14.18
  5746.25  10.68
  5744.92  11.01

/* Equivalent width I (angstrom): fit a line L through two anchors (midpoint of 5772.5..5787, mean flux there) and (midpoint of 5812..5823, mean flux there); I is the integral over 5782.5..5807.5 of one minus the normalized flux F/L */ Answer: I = -2.0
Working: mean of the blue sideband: 11.3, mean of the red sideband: 11.4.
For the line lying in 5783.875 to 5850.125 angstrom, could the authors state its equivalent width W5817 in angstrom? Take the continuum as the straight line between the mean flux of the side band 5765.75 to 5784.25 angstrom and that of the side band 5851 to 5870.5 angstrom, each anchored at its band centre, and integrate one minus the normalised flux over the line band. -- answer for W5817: -2.8 angstrom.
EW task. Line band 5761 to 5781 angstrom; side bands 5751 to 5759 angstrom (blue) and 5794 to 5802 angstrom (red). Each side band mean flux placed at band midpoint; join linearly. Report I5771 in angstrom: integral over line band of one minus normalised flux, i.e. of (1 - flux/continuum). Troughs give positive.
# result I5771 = 1.9 angstrom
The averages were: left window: 12.5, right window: 13.2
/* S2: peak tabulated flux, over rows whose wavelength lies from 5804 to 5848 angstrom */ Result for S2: 15.65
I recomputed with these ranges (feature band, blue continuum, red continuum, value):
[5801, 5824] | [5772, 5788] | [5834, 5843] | -1.0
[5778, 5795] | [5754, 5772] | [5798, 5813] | 2.0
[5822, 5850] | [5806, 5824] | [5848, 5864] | -0.3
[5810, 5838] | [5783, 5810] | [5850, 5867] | -0.3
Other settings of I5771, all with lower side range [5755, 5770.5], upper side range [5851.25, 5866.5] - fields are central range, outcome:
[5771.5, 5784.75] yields 0.70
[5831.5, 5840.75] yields -0.63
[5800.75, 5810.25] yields -0.67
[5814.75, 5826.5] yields 0.32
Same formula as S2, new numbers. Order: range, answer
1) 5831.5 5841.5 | 14.38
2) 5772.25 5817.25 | 16.01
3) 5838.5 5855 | 12.83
